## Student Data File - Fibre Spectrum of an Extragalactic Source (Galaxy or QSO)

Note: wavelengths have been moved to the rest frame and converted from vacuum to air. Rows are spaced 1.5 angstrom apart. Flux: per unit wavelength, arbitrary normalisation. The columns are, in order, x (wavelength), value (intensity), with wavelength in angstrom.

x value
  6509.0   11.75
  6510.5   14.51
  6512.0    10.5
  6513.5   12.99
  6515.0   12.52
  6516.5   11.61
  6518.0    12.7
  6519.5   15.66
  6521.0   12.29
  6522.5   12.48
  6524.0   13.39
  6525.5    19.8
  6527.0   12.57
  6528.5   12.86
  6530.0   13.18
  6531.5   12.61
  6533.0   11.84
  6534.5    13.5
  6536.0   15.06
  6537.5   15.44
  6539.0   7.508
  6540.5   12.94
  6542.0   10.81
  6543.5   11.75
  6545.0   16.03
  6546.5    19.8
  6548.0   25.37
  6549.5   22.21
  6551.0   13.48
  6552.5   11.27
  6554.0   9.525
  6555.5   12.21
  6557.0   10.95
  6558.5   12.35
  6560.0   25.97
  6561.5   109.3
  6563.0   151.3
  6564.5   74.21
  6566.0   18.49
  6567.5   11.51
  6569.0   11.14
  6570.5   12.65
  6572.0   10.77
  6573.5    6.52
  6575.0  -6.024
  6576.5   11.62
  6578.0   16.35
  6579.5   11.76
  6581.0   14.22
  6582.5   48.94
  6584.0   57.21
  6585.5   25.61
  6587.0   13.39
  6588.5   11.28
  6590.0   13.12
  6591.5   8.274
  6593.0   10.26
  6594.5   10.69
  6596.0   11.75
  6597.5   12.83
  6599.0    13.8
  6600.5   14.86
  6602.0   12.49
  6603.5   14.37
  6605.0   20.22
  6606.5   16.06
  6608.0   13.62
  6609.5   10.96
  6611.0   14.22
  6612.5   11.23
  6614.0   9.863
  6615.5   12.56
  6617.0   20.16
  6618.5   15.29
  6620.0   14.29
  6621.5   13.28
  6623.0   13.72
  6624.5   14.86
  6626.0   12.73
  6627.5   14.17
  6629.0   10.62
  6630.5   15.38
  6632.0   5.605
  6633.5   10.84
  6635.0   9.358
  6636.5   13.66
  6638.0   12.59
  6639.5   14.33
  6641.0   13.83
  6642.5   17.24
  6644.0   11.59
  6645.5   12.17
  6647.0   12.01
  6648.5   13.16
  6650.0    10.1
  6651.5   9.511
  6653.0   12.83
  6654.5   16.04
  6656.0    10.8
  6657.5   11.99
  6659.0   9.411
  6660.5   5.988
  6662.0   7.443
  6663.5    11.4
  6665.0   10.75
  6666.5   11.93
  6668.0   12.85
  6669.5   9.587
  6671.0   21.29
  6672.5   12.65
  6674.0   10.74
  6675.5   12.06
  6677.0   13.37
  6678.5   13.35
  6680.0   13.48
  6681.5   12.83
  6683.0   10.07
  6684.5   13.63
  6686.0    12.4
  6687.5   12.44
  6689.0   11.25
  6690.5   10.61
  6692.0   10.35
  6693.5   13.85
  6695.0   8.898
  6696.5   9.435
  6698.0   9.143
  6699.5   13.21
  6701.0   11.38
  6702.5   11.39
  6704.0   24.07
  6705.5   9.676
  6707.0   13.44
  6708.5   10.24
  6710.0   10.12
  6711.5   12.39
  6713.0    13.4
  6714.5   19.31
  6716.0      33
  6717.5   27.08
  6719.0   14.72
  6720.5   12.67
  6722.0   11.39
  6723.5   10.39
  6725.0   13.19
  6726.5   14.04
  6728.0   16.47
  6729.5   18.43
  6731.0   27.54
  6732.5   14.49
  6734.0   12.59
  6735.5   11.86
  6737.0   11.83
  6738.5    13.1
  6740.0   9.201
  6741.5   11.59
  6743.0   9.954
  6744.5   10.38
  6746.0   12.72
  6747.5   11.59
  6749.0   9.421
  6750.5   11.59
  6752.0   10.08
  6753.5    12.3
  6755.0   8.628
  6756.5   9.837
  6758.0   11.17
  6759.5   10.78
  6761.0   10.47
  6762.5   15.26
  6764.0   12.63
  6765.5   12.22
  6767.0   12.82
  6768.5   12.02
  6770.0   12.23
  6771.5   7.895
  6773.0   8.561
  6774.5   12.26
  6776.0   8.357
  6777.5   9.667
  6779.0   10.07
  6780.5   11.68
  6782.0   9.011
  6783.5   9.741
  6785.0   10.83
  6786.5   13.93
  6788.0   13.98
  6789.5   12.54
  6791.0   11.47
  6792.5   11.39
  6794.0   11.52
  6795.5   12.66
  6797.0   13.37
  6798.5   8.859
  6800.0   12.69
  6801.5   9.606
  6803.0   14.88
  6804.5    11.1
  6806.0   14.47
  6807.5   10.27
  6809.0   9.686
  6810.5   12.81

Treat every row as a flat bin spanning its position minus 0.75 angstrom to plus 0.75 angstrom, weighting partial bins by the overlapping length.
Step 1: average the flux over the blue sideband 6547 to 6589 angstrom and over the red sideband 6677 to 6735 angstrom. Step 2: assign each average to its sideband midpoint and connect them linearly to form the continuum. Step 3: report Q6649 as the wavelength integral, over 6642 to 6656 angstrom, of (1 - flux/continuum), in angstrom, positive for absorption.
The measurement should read 4.9 angstrom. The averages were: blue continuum 27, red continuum 14.1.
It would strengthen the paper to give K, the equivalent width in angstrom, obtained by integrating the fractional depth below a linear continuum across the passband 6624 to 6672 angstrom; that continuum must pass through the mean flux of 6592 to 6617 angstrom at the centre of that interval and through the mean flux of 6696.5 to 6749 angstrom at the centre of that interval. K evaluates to 5.45 angstrom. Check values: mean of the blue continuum 13.3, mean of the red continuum 14.2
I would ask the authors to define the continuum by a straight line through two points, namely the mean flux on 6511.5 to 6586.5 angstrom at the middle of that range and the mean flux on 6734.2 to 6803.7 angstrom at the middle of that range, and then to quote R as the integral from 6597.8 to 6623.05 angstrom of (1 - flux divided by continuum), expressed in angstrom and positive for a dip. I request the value 5.7 angstrom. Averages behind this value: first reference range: 21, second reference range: 11.3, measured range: 14.2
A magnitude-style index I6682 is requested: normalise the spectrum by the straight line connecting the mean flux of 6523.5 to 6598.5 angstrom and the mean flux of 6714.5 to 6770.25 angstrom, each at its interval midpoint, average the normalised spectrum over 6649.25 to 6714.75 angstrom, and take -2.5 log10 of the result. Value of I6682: 0.305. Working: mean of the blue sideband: 20.8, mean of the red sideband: 13.6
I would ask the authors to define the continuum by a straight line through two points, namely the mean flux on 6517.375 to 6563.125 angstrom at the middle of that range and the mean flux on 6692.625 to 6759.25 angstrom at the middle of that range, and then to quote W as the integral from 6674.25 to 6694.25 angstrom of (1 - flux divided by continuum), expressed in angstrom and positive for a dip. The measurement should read 3.6 angstrom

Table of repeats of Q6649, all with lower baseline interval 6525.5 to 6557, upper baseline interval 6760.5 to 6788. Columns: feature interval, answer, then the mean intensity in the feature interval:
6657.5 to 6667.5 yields 2.2 angstrom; 9.76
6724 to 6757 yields -3.3 angstrom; 12.8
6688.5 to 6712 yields 0.5 angstrom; 11.8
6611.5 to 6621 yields -0.6 angstrom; 13.9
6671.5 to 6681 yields -0.3 angstrom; 12.8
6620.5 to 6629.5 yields -0.2 angstrom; 13.3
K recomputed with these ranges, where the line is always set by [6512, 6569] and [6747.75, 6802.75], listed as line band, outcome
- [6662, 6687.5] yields 5.2 angstrom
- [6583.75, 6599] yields 2.8 angstrom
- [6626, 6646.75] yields 6.0 angstrom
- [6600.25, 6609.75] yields 2.0 angstrom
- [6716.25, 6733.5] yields -4.3 angstrom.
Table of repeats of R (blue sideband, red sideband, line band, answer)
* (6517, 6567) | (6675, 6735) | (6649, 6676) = 8.0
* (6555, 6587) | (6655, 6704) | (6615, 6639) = 9.0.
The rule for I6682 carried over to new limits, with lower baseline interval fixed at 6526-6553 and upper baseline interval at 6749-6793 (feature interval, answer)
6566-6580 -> 0.36 mag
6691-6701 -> 0.13 mag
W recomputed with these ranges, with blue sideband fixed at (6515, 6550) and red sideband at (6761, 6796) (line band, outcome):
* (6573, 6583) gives -0.3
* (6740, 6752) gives 0.9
